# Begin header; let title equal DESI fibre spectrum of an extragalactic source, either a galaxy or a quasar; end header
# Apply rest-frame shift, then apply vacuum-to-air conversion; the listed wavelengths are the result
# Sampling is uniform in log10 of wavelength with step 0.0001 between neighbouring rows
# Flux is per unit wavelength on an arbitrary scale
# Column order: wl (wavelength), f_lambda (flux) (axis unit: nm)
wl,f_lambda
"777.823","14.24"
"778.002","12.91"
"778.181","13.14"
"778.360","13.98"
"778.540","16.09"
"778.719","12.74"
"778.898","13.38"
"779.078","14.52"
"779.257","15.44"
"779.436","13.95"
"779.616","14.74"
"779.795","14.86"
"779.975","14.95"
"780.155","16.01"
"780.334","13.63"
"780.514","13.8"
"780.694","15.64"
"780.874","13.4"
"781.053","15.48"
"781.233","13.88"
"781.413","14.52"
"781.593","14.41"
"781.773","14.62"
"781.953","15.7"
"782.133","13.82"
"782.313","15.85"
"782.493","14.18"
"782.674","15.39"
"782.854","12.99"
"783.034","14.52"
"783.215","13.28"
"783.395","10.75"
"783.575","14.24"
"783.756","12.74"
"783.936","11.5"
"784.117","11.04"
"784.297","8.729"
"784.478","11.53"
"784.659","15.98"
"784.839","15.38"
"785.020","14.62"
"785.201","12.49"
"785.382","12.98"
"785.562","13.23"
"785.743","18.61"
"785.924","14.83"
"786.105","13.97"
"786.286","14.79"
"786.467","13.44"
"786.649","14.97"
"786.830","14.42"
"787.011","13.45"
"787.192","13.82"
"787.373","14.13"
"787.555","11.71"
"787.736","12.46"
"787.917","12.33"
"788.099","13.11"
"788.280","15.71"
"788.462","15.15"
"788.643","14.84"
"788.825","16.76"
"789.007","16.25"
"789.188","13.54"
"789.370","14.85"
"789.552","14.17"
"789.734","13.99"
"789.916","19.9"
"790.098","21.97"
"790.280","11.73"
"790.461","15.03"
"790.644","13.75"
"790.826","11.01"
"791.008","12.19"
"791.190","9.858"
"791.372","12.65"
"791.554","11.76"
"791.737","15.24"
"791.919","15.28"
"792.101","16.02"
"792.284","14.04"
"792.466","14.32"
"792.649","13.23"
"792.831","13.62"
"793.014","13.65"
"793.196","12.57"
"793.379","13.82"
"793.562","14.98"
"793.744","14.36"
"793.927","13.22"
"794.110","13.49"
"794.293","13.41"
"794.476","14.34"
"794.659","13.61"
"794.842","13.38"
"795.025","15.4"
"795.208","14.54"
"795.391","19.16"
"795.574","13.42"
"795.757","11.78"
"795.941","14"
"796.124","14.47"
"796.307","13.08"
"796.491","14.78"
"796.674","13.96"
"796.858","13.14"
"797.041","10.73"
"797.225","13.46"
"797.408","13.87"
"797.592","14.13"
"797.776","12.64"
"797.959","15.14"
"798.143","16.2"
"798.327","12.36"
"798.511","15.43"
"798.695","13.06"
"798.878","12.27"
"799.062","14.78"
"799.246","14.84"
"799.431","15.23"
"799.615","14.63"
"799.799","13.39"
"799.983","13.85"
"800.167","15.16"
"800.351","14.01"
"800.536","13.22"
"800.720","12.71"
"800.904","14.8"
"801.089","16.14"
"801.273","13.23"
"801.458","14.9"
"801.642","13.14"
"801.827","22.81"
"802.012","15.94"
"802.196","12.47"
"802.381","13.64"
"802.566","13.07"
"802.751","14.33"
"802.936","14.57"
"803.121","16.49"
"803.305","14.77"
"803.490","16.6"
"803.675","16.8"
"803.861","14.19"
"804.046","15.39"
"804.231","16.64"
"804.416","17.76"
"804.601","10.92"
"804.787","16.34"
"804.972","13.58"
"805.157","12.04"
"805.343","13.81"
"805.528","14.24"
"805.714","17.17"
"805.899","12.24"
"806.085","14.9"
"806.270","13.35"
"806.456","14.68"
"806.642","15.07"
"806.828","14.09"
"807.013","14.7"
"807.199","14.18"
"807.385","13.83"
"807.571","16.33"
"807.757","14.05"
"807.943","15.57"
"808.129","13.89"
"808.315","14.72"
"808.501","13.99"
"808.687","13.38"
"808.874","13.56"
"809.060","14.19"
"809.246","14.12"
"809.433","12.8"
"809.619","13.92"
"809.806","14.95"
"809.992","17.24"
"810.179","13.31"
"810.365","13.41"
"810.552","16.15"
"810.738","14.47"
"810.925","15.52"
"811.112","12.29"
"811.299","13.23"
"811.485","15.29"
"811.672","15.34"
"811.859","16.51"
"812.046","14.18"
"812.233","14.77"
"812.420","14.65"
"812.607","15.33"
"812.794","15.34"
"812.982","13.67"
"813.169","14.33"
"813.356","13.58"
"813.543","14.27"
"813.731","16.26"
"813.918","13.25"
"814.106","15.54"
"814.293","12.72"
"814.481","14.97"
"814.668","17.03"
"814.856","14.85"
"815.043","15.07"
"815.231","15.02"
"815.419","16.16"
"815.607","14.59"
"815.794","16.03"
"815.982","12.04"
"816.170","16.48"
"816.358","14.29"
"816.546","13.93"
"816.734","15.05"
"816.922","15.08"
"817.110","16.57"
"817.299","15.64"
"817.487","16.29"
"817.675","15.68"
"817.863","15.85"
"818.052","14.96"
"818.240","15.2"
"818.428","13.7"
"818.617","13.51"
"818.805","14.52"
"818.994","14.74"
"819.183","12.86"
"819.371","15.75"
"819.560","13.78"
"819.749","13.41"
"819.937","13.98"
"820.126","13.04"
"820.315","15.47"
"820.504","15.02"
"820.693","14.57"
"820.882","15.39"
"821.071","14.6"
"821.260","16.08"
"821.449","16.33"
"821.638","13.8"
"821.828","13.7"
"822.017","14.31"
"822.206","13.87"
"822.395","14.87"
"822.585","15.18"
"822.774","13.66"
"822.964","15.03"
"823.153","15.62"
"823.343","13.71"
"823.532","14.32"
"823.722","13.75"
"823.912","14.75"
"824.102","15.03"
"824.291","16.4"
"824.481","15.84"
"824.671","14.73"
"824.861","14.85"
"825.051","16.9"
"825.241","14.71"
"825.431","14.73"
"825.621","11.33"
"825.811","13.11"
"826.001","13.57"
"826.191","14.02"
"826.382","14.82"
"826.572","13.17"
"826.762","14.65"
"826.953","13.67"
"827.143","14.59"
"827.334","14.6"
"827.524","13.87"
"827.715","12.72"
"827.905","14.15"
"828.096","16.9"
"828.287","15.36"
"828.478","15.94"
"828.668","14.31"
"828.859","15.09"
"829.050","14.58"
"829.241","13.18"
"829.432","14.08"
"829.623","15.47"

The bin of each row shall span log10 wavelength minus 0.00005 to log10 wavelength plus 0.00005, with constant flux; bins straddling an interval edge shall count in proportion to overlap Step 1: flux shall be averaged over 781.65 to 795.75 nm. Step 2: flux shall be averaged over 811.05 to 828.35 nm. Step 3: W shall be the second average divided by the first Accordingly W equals 1.04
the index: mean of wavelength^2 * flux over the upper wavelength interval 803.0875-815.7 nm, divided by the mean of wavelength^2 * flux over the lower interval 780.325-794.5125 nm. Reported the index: 1.11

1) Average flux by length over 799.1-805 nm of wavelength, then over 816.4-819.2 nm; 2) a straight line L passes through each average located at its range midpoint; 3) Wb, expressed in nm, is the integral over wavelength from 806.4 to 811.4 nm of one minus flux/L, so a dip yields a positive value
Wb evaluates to 0.18 nm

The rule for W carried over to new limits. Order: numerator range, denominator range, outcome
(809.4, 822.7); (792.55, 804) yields 1.03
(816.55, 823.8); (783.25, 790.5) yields 1.04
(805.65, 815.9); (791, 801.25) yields 1.05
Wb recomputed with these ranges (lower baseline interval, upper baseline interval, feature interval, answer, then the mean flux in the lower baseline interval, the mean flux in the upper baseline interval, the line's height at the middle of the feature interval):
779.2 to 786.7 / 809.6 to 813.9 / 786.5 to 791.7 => 0.02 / 14.1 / 14.7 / 14.2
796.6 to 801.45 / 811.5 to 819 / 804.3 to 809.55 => 0.05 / 14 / 14.9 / 14.4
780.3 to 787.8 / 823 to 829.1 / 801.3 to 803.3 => -0.13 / 13.8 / 14.6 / 14.2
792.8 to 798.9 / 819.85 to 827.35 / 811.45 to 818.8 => -0.31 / 13.9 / 14.5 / 14.3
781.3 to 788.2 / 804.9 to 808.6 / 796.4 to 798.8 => 0.05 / 13.7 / 14.3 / 14.1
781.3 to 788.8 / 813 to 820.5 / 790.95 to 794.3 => 0.11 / 13.8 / 14.7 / 14.1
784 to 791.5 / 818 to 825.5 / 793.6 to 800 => 0.09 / 14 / 14.7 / 14.2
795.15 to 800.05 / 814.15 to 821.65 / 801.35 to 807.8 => -0.24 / 14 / 14.9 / 14.3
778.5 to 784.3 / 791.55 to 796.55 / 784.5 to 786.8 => -0.07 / 14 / 14.1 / 14.1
